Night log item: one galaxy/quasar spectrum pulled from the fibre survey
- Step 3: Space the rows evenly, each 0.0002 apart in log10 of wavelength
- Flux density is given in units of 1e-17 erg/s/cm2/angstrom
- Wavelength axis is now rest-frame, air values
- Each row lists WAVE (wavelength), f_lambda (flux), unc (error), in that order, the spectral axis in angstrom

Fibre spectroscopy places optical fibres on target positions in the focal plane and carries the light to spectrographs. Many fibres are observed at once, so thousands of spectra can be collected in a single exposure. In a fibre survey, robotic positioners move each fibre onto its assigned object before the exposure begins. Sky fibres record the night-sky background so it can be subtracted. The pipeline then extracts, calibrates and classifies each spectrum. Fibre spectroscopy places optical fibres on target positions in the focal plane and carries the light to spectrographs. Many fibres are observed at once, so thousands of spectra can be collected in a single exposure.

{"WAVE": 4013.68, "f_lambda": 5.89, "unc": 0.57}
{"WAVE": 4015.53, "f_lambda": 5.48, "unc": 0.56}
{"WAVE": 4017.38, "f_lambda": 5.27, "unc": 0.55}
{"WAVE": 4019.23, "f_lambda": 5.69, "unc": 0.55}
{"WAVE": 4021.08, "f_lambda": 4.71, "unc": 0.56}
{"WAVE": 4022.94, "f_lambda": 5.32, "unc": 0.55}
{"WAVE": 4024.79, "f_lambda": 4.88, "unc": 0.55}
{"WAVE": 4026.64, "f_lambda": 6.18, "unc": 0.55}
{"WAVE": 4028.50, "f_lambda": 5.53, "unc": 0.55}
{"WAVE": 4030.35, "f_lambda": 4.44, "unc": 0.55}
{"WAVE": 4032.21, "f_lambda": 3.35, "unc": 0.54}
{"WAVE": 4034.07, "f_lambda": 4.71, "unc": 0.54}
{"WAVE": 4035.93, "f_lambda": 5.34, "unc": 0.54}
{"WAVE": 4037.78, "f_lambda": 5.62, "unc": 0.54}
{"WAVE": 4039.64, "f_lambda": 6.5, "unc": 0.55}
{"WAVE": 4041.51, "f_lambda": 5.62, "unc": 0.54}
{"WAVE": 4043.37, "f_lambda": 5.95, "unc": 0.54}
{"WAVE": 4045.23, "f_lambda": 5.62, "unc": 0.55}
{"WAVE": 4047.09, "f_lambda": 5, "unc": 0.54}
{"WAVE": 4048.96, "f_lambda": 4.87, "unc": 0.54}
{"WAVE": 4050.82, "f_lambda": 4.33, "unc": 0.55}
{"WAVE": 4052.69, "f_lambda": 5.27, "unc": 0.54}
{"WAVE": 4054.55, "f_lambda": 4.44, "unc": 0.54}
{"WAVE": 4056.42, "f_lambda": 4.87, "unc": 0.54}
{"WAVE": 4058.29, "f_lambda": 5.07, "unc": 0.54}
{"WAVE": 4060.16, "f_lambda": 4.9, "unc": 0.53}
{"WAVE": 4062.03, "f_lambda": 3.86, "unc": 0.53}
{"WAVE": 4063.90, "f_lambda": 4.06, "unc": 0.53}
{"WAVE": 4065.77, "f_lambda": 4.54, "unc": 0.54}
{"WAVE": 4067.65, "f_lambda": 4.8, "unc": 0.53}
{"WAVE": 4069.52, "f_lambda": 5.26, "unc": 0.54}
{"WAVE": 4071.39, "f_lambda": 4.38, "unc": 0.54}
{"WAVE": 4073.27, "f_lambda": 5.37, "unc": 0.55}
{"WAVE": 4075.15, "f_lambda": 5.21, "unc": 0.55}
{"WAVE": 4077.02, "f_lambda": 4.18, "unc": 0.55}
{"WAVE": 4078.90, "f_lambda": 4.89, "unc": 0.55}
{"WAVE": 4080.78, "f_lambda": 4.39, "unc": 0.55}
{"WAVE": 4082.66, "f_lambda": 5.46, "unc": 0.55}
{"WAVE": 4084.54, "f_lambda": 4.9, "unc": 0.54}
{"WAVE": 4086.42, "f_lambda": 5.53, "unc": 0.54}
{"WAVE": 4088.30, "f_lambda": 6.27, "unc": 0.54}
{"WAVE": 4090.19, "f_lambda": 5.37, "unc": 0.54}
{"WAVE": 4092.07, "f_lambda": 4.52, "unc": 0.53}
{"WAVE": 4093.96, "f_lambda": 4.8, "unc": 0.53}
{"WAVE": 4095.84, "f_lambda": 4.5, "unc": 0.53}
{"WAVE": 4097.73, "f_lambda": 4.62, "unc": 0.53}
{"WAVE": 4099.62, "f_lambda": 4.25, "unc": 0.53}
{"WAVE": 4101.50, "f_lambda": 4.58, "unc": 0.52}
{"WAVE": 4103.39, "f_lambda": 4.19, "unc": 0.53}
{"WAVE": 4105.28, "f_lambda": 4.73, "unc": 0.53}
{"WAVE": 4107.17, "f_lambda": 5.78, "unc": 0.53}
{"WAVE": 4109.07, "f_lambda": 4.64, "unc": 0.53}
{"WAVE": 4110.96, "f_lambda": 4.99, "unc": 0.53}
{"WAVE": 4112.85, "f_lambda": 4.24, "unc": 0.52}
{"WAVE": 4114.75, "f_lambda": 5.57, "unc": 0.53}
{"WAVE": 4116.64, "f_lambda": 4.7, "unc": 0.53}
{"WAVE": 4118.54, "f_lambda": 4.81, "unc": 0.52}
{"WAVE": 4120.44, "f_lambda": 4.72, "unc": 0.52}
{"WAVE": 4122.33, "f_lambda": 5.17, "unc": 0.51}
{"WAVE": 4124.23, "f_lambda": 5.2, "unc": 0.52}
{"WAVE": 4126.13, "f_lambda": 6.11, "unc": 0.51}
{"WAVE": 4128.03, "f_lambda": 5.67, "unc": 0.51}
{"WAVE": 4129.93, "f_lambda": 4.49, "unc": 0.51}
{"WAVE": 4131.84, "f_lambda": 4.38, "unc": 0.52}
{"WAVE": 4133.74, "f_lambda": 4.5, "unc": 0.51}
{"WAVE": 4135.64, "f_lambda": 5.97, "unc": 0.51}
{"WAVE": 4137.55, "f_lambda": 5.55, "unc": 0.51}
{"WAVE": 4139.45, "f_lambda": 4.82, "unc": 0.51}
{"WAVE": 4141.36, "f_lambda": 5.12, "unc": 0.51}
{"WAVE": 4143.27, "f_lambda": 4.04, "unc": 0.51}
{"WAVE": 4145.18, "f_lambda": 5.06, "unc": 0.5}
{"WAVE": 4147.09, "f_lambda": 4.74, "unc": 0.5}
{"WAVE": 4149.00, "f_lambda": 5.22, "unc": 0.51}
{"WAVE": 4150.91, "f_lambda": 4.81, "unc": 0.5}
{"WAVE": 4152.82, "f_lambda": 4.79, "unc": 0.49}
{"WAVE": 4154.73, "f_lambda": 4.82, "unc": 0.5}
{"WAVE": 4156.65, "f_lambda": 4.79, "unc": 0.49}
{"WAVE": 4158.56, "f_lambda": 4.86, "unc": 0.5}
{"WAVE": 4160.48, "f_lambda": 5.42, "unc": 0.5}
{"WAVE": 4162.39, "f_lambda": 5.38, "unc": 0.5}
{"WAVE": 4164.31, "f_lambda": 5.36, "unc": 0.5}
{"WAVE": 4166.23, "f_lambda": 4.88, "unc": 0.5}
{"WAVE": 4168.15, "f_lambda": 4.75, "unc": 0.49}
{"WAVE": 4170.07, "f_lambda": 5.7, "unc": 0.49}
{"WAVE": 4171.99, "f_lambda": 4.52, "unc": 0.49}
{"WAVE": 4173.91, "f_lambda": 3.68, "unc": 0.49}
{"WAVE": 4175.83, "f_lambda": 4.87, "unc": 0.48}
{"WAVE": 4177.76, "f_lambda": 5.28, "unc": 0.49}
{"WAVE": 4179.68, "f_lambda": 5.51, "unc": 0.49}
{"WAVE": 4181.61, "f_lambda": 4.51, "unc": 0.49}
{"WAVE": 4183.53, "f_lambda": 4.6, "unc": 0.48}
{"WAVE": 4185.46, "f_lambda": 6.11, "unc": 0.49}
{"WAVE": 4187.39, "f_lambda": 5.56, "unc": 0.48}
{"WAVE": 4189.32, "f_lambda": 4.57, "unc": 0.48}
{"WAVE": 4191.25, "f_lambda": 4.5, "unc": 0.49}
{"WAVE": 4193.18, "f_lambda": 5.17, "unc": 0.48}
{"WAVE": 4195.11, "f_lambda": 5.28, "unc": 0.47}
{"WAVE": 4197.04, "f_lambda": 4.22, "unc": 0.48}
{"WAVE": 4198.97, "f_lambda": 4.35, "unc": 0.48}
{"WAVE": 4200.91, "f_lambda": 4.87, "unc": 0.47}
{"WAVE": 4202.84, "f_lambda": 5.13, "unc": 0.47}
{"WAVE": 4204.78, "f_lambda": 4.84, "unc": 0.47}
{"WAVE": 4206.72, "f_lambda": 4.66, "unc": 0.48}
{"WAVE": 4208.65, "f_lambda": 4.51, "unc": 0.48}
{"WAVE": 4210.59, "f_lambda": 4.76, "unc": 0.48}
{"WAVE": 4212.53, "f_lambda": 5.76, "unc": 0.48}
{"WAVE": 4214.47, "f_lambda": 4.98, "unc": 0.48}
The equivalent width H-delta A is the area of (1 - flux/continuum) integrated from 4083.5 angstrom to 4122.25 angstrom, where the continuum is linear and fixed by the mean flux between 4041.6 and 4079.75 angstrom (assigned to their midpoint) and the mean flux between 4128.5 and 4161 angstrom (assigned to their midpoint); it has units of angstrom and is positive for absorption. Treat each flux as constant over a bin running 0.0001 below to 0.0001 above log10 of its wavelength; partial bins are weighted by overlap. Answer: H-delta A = -0.1 angstrom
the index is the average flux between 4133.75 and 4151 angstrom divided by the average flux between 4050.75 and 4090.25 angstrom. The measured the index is 1.0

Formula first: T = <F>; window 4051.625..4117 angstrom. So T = 4.83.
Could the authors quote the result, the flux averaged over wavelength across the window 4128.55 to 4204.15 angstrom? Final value 4.93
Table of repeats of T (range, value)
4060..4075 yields 4.66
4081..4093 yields 5.29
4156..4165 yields 5.17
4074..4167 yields 4.96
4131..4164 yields 4.97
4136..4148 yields 4.94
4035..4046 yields 5.78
